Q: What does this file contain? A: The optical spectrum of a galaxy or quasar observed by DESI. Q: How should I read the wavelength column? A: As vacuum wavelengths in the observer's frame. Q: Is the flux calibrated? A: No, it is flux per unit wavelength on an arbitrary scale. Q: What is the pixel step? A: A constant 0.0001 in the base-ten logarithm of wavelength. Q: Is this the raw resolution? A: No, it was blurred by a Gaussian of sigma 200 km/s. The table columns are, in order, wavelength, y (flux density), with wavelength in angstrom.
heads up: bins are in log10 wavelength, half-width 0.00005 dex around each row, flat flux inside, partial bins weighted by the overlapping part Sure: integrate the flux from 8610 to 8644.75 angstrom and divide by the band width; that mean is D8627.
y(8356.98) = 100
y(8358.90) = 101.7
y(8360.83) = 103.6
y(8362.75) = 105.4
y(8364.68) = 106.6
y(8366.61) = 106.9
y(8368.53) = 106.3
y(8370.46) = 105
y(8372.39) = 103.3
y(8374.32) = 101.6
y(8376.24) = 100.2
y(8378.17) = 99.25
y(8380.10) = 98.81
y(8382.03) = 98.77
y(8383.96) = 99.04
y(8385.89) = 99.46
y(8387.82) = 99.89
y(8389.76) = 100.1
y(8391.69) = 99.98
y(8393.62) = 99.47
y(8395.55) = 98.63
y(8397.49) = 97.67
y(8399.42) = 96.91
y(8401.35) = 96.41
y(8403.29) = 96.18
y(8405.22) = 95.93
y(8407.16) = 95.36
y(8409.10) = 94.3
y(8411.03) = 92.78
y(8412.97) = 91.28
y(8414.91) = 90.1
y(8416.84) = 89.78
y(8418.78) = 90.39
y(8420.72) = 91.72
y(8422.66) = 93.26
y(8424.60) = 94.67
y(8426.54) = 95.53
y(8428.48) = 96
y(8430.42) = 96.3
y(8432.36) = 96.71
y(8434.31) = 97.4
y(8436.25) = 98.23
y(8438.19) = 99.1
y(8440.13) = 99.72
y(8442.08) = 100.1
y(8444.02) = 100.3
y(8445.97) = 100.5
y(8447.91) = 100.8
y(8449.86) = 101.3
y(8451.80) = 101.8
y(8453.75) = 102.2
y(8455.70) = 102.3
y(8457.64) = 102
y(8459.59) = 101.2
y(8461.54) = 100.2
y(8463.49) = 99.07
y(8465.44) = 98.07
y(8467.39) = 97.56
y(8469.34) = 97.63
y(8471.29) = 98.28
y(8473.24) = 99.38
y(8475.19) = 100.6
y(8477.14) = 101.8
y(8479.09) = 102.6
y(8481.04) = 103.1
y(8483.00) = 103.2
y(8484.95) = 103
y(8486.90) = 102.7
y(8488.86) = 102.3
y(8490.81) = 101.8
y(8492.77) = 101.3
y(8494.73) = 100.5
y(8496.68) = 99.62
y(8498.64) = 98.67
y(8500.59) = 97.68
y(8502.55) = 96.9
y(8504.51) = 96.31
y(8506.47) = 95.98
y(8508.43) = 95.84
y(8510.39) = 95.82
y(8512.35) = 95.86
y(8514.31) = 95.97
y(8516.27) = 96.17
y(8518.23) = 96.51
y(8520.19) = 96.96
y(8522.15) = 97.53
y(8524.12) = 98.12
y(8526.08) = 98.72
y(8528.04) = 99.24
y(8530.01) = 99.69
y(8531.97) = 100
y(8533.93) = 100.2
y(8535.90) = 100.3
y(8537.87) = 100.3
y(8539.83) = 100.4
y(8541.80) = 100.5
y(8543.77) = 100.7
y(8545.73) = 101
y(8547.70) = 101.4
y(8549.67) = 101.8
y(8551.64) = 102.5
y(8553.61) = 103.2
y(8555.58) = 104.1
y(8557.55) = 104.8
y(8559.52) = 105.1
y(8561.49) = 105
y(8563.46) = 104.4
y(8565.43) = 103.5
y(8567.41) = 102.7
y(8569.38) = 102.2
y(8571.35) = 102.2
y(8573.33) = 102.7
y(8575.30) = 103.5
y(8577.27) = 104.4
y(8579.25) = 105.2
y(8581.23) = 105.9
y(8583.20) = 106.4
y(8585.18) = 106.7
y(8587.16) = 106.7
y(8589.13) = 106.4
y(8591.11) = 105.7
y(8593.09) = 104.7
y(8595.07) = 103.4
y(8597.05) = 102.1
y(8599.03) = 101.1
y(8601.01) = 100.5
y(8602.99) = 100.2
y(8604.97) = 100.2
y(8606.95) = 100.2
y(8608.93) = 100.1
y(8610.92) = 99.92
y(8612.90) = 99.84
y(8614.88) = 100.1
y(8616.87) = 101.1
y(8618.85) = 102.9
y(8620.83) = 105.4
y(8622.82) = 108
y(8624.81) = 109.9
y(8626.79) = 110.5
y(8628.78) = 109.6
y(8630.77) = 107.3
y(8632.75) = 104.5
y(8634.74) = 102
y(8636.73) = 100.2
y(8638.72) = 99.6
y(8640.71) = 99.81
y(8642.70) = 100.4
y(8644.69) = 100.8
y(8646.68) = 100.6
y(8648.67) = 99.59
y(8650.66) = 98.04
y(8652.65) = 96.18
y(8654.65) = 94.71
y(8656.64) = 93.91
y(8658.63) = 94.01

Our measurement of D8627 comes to 104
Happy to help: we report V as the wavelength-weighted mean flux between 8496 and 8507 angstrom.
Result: 97.5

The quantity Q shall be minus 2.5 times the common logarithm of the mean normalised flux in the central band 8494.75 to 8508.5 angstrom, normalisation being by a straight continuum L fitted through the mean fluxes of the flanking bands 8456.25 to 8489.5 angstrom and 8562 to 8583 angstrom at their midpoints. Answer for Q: 0.04 mag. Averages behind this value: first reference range 101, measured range 97.6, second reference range 104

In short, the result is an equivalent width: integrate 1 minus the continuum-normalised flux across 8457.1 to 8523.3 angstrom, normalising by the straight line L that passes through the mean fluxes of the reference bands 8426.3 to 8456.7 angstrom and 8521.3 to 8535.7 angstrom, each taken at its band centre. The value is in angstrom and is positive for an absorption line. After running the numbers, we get 0.1 angstrom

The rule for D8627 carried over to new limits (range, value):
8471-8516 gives 99.5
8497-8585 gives 101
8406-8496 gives 98.4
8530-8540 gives 100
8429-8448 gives 98.8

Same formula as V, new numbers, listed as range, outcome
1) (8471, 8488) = 102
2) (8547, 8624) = 103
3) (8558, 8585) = 104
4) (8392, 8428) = 94.6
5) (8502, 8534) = 97.3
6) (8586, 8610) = 103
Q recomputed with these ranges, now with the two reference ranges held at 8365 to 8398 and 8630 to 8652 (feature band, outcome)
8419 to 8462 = 0.03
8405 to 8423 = 0.10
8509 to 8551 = 0.02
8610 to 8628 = -0.03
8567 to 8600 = -0.03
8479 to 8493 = -0.02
